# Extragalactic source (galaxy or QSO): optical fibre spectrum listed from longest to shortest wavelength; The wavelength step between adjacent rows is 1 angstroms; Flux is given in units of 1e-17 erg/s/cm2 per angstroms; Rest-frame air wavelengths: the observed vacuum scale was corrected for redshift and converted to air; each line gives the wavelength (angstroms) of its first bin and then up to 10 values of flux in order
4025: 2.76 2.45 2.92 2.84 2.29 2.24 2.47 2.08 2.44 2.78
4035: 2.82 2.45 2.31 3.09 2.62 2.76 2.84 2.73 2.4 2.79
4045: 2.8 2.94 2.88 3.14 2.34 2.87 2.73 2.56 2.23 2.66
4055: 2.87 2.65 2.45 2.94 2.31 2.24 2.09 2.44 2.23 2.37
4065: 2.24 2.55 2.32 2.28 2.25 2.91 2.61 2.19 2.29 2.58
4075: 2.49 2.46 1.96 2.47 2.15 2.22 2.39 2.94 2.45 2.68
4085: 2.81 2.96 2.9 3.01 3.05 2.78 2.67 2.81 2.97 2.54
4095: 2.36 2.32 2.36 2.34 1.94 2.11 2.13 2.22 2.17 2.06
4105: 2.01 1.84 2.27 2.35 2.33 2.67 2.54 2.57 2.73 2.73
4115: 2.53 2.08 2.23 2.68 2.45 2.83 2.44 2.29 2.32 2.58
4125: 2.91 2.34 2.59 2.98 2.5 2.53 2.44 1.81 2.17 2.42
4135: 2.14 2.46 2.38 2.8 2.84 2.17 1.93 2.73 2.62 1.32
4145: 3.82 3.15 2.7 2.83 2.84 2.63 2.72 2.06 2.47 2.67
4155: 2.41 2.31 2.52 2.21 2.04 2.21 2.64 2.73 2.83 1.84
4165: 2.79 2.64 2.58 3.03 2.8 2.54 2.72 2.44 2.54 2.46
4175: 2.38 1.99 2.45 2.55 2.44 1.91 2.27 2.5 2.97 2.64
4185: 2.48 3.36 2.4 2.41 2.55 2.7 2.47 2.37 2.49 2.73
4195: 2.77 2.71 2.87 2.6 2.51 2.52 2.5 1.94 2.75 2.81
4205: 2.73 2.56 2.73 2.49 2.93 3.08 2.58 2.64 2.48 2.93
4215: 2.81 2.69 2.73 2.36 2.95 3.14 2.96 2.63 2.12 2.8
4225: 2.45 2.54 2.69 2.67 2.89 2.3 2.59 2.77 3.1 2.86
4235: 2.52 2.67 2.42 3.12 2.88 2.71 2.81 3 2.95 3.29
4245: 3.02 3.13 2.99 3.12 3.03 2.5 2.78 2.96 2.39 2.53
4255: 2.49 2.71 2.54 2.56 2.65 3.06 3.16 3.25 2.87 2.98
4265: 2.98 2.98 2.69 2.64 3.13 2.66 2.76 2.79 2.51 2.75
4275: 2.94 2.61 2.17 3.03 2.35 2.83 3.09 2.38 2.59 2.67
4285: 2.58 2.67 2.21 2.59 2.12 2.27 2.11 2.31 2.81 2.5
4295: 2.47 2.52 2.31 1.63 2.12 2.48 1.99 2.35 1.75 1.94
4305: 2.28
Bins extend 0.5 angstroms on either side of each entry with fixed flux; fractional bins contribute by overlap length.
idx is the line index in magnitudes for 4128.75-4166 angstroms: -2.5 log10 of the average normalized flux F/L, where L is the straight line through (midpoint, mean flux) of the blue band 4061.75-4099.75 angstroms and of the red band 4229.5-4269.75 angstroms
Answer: 0.06 mag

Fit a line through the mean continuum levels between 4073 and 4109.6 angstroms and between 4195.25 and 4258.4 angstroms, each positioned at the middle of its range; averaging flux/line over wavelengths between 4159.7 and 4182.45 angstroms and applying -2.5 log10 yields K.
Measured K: 0.05 mag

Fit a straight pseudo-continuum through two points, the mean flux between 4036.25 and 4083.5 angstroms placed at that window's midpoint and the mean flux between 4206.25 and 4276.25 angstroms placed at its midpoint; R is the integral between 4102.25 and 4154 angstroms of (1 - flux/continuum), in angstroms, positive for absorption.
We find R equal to 3.0 angstroms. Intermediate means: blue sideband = 2.53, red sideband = 2.78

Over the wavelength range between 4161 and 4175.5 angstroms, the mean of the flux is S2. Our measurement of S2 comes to 2.6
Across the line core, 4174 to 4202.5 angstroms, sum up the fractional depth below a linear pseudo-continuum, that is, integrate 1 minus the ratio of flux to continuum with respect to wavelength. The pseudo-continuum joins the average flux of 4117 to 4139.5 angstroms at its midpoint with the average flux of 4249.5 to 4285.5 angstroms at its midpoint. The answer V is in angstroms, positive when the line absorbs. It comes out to 0.9 angstroms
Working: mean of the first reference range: 2.49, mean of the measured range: 2.52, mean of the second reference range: 2.74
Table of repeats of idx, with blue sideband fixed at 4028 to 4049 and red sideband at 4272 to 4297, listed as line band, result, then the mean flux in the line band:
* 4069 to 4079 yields 0.09 mag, 2.42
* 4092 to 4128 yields 0.09 mag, 2.41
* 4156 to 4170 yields 0.03 mag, 2.52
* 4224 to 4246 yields -0.09 mag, 2.78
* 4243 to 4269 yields -0.12 mag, 2.86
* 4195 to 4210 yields -0.03 mag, 2.64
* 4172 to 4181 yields 0.11 mag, 2.34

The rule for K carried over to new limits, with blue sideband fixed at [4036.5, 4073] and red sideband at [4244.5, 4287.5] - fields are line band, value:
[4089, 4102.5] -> 0.07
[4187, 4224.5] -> 0.02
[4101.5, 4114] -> 0.13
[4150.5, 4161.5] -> 0.12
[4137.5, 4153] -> 0.02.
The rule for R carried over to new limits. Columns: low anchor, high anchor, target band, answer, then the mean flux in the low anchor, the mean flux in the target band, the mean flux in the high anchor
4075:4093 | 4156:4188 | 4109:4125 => 0.4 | 2.64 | 2.52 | 2.51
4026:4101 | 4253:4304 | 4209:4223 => -1.0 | 2.55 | 2.75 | 2.57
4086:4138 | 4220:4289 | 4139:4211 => 0.8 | 2.46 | 2.56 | 2.75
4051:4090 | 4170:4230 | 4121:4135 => 0.6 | 2.51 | 2.44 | 2.6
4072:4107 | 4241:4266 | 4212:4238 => 1.0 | 2.45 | 2.69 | 2.87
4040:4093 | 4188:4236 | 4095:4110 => 2.3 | 2.58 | 2.2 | 2.66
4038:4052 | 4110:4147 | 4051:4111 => 4.5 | 2.76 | 2.45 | 2.51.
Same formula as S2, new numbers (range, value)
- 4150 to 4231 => 2.58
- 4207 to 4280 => 2.77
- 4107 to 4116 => 2.51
